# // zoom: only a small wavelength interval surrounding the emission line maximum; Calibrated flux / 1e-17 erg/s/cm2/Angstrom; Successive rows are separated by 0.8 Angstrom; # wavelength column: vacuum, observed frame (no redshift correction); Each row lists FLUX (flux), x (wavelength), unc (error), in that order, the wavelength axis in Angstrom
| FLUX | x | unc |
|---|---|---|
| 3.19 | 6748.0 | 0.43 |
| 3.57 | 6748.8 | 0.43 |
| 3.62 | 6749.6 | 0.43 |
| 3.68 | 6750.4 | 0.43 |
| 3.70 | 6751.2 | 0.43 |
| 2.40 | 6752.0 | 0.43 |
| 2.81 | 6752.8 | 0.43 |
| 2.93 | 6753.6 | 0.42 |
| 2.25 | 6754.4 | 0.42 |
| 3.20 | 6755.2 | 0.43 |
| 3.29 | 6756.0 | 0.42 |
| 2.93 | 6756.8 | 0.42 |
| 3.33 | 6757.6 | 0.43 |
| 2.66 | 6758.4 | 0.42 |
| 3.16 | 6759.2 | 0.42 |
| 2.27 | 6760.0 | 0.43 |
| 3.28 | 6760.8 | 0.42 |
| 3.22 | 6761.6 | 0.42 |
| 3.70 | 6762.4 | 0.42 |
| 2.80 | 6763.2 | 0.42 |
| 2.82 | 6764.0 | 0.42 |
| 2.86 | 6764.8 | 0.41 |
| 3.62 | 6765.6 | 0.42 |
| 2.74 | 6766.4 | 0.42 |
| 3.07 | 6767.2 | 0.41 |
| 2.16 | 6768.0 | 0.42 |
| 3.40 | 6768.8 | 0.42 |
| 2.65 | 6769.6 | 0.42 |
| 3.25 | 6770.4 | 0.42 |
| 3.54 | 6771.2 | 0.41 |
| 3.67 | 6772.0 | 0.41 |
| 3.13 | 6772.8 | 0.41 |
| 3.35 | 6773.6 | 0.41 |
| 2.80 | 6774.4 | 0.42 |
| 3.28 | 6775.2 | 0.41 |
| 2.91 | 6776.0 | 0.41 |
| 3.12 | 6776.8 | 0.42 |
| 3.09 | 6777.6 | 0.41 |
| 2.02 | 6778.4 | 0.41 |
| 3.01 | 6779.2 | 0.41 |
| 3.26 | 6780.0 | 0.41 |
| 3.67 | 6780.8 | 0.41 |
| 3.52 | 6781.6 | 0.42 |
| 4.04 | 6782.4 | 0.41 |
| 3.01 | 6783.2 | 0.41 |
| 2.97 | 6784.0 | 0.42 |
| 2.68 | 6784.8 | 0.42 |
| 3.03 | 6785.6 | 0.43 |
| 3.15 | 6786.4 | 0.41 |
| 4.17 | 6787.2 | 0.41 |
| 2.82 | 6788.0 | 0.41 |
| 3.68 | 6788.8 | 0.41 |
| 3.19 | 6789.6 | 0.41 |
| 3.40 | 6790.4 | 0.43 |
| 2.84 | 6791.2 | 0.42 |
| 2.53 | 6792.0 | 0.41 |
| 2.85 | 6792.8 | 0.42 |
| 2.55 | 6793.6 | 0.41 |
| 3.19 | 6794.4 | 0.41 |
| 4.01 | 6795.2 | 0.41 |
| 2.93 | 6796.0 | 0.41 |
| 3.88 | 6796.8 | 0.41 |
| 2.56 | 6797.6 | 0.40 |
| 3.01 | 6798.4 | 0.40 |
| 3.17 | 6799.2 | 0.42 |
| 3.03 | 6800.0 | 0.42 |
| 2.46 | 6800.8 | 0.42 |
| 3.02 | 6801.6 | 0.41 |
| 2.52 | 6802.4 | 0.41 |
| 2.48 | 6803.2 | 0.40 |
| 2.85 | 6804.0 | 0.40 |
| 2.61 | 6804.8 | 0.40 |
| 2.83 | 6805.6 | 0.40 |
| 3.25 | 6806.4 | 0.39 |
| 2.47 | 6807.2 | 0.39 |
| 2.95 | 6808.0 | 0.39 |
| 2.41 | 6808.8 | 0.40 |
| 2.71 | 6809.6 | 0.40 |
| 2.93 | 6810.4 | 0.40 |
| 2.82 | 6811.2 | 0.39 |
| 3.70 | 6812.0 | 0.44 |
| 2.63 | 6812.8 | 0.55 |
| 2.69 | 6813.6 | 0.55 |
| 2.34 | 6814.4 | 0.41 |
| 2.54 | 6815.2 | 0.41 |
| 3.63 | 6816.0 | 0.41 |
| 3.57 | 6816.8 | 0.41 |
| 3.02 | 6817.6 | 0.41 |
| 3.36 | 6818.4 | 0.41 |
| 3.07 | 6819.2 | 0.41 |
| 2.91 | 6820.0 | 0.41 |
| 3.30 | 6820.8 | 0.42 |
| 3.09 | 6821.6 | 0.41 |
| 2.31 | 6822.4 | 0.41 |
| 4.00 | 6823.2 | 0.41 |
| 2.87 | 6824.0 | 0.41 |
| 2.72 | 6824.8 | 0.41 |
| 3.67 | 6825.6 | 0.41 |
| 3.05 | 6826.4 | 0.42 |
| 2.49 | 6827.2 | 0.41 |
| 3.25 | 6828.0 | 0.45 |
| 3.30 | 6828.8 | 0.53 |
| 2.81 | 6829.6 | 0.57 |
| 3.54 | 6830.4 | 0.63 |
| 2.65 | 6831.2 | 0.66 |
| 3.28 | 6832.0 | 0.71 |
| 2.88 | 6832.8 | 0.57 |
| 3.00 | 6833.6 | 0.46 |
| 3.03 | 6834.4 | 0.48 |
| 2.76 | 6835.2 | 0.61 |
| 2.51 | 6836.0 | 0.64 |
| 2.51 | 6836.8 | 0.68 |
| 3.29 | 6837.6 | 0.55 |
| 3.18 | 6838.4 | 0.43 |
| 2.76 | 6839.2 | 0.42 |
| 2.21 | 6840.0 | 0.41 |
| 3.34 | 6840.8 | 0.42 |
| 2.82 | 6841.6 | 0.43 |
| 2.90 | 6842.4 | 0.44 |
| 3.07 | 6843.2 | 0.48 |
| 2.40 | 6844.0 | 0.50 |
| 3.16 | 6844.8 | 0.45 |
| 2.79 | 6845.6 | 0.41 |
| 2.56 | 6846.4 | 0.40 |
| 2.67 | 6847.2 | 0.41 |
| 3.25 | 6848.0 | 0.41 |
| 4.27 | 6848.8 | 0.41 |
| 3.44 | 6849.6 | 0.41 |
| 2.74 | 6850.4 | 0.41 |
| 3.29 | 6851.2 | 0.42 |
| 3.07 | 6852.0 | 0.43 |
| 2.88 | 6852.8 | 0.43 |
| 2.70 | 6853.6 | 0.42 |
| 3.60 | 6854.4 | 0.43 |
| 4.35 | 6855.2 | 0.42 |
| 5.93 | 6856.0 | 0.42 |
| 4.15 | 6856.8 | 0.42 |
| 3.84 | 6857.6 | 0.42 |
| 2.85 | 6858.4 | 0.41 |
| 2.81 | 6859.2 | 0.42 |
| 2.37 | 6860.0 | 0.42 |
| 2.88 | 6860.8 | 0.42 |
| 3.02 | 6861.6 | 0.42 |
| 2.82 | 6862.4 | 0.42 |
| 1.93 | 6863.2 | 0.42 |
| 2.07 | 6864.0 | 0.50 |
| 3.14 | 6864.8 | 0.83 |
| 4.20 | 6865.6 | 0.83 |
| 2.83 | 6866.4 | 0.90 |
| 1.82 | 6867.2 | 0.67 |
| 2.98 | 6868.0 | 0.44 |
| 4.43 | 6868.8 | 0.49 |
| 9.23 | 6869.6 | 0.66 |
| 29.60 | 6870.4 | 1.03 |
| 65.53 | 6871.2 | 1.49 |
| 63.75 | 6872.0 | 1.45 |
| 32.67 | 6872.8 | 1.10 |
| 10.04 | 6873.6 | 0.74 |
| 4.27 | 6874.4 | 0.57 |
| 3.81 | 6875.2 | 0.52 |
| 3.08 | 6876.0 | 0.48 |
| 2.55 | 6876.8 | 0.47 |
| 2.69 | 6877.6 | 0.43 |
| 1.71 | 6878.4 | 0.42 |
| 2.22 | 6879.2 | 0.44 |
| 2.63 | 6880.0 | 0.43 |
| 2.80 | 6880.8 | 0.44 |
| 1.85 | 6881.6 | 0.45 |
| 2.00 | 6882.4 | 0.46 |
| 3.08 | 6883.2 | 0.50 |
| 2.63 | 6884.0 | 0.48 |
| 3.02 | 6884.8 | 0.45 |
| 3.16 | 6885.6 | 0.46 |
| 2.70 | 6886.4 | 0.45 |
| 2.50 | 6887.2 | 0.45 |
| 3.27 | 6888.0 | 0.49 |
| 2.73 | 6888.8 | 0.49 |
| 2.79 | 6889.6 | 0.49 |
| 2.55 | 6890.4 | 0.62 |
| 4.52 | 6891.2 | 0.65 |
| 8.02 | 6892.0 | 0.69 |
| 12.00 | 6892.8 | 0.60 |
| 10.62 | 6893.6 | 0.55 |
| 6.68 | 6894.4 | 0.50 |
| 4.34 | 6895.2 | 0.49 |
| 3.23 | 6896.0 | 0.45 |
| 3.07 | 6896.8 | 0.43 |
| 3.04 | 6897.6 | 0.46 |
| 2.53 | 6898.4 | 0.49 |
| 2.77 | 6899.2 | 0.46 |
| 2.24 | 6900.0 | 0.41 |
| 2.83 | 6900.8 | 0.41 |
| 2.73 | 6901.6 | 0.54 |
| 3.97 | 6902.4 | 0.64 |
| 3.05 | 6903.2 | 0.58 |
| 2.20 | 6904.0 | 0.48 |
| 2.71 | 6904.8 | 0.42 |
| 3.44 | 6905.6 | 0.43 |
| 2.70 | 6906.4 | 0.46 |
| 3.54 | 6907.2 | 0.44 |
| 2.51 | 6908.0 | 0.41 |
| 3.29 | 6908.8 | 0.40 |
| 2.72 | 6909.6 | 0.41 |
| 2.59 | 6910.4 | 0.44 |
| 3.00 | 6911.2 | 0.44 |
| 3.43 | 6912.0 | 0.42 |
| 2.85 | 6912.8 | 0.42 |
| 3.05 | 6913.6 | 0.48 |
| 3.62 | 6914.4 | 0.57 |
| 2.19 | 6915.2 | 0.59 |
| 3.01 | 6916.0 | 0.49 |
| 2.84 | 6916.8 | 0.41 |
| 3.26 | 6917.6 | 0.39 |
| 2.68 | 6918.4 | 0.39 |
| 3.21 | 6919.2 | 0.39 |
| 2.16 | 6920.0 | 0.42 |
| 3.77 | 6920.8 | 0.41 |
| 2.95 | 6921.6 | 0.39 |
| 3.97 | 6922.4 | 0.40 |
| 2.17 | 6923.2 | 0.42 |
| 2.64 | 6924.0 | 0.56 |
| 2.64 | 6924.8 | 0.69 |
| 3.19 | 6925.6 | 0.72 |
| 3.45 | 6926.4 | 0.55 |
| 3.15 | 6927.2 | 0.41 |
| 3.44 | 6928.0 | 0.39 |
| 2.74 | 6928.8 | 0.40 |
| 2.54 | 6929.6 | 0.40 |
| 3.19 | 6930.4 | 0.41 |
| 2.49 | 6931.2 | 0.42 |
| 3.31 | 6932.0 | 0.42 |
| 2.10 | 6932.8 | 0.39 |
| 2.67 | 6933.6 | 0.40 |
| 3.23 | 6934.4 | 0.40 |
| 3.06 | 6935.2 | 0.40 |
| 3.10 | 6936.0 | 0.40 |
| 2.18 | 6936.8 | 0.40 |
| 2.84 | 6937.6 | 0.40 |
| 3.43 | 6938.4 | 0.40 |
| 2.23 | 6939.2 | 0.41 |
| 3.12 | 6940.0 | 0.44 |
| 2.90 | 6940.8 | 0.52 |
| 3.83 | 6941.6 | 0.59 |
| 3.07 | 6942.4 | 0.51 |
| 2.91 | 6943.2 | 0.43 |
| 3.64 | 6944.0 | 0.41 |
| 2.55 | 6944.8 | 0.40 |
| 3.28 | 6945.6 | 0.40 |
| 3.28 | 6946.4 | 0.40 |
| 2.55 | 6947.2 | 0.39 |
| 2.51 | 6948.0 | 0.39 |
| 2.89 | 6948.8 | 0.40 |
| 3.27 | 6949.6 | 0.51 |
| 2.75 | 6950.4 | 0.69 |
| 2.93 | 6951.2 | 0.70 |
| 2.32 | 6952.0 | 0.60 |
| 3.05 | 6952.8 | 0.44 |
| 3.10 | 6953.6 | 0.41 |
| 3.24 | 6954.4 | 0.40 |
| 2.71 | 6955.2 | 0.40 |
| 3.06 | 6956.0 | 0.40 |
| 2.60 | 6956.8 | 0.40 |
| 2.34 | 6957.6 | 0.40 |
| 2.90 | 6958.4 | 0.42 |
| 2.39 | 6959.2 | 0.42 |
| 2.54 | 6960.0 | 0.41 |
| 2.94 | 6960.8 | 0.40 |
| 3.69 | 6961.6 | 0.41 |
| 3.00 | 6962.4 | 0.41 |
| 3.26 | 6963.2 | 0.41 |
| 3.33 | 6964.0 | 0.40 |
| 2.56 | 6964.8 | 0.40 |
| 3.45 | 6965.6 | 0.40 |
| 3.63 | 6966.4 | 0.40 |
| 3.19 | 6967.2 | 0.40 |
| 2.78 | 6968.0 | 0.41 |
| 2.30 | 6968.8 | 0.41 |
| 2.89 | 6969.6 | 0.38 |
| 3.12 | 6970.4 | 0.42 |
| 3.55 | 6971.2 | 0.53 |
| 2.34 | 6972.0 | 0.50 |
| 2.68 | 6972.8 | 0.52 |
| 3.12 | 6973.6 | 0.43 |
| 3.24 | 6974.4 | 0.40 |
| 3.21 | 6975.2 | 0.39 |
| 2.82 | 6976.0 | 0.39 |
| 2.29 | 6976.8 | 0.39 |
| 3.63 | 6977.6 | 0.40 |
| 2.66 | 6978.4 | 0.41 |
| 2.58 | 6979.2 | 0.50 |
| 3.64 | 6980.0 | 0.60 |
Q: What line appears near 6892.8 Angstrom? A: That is [N II] 6583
